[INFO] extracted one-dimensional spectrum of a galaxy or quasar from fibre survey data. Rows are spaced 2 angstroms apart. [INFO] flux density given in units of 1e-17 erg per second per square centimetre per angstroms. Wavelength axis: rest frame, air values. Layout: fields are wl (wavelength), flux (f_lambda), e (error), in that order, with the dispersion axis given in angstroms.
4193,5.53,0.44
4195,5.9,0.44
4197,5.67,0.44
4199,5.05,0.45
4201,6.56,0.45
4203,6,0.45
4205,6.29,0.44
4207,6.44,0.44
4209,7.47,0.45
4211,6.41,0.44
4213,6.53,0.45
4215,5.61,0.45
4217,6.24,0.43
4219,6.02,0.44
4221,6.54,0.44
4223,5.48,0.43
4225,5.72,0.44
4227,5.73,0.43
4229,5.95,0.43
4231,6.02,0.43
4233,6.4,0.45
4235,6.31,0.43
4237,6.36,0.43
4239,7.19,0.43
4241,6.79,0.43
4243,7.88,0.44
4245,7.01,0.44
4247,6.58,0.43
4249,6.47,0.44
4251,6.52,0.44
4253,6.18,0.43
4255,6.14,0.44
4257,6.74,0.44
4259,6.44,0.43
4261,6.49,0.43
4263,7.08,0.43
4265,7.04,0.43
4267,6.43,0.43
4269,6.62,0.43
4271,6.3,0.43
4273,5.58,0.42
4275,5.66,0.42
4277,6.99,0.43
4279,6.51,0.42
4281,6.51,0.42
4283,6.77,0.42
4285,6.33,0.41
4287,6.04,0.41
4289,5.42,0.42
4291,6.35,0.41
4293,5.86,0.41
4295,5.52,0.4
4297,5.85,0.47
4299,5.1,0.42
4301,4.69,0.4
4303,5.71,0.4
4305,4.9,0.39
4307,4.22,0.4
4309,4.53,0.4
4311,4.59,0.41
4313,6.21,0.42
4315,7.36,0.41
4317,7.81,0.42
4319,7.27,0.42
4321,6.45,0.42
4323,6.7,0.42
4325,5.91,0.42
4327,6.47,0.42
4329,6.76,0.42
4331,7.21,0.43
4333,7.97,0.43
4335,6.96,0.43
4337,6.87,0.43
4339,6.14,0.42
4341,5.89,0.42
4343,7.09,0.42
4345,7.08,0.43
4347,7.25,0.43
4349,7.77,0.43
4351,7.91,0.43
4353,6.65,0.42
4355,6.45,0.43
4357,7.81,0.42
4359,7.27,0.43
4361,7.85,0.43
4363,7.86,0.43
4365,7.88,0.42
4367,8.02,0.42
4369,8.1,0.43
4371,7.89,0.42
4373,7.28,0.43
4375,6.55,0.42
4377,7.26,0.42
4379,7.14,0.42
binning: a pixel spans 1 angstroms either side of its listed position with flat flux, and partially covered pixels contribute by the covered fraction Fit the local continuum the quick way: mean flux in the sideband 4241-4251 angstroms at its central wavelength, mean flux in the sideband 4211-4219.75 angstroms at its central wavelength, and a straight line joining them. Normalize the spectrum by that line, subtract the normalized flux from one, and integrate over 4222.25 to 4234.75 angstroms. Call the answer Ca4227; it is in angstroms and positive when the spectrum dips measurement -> 1.08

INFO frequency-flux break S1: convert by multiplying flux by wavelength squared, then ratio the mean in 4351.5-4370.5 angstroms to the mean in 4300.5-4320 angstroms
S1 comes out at 1.34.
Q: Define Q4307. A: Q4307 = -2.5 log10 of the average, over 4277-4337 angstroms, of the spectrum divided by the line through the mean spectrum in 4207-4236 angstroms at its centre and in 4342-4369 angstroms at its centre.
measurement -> 0.14 mag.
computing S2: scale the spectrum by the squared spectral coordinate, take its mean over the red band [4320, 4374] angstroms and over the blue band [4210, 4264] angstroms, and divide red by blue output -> 1.18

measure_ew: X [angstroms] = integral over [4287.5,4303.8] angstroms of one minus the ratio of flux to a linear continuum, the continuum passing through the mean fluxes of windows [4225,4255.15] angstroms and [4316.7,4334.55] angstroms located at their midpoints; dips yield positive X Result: 2.9 angstroms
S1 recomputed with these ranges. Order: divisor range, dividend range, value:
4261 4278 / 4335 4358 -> 1.12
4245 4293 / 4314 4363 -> 1.14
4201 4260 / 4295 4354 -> 1.04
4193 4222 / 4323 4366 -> 1.22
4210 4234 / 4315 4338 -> 1.21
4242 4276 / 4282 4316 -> 0.87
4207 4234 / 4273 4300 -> 1.01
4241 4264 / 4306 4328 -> 0.95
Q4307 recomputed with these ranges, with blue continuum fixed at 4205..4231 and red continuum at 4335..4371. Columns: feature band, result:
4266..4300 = 0.102 mag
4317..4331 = 0.052 mag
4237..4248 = -0.105 mag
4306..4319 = 0.180 mag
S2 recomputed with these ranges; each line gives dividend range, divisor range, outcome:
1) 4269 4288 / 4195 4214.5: 1.05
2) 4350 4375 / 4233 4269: 1.19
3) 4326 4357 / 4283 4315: 1.29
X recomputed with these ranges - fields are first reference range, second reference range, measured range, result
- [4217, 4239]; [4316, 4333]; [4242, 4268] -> -1.5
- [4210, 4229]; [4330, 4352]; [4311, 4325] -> 0.4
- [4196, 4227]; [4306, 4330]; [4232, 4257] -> -2.1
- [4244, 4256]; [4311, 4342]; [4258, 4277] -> 0.3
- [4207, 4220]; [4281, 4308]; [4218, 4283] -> -4.3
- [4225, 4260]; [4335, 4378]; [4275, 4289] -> 0.8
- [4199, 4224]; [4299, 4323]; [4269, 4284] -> -1.0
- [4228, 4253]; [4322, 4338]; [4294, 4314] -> 4.9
